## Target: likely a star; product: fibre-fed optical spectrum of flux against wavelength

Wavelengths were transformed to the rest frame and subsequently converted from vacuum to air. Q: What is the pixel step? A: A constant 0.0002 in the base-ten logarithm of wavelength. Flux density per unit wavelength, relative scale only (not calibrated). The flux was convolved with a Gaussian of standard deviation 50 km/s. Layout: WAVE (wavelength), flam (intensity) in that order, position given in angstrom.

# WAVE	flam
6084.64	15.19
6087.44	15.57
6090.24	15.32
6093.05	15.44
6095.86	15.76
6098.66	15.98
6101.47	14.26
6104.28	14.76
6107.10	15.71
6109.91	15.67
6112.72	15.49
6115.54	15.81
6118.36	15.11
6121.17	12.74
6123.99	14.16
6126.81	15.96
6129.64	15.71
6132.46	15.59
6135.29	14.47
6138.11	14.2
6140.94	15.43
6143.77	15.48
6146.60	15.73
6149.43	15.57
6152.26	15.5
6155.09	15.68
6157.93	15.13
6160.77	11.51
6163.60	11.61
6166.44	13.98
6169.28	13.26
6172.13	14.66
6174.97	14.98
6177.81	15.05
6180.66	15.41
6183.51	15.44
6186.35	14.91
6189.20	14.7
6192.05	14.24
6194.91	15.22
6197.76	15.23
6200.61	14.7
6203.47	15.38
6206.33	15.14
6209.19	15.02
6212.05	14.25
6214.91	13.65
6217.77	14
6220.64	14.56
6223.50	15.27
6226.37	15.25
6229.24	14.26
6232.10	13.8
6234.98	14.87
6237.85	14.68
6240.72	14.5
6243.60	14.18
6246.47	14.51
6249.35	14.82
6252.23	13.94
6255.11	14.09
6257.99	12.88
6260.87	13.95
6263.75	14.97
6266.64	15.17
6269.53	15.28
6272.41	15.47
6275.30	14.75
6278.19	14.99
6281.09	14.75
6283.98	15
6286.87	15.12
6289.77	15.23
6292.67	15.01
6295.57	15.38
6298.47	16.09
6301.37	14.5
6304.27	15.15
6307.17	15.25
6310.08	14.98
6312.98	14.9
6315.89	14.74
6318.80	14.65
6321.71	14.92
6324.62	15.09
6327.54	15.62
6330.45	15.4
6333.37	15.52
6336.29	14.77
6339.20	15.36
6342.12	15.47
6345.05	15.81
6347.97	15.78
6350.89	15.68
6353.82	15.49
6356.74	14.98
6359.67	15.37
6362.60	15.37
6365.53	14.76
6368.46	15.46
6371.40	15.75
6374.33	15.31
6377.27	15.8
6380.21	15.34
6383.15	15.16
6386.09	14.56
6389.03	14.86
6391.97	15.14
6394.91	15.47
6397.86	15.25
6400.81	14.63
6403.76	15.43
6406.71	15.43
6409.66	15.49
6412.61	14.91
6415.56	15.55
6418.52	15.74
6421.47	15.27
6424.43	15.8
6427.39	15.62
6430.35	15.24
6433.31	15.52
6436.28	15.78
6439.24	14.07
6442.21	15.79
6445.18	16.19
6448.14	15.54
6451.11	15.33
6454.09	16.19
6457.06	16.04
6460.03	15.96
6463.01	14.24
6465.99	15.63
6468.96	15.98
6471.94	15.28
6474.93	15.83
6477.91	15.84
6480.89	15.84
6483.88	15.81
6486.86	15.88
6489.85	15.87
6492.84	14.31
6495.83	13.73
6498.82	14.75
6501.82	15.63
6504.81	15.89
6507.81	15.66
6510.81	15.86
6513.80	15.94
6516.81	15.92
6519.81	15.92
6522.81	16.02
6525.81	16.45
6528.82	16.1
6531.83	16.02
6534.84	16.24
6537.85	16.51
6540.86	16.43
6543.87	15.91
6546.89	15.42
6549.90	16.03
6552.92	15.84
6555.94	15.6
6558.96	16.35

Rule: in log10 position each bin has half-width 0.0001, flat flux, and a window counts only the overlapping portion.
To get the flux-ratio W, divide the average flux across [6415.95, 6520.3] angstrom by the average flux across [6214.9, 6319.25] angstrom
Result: 1.05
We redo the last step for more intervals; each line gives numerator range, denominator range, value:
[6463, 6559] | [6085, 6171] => 1.06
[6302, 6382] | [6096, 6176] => 1.03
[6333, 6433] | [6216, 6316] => 1.04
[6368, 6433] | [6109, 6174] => 1.04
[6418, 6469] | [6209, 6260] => 1.08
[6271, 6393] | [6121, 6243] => 1.04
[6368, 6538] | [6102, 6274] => 1.06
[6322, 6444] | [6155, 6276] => 1.06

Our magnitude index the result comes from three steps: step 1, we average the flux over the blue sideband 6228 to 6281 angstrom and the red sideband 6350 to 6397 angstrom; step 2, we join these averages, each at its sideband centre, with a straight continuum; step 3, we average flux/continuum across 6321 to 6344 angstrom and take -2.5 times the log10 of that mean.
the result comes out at -0.02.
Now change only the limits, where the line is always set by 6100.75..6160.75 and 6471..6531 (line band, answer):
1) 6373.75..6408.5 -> 0.019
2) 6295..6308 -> 0.004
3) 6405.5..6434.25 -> 0.004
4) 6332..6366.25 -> 0.002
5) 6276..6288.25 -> 0.025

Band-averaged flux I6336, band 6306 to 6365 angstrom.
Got 15.3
